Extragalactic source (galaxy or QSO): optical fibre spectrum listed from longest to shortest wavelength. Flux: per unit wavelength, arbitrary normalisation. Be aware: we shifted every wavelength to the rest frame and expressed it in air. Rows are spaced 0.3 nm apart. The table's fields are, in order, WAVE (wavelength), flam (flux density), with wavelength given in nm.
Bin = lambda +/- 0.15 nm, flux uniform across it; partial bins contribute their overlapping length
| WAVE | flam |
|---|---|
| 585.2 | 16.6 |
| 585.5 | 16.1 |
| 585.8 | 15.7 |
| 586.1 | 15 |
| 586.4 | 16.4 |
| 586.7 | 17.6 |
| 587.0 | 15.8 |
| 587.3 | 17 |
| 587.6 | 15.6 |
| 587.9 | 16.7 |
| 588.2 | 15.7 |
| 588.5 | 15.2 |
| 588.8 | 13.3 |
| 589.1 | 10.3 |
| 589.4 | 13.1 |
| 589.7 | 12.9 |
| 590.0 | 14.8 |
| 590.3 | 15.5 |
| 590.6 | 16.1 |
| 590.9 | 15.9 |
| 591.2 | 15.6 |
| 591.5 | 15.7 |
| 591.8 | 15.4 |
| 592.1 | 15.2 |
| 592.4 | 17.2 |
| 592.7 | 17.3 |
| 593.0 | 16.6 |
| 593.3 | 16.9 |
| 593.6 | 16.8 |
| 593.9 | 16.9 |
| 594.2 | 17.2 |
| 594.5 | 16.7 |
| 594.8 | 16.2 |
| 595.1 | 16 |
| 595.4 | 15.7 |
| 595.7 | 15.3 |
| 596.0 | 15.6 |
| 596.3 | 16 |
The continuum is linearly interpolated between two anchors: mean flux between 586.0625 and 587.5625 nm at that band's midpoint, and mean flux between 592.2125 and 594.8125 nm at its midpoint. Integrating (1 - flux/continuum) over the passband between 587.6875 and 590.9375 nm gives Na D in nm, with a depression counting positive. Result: 0.413 nm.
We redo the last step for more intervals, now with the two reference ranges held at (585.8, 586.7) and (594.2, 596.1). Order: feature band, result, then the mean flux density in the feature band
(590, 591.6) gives 0.035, 15.7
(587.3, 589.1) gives 0.112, 15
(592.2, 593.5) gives -0.073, 16.9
